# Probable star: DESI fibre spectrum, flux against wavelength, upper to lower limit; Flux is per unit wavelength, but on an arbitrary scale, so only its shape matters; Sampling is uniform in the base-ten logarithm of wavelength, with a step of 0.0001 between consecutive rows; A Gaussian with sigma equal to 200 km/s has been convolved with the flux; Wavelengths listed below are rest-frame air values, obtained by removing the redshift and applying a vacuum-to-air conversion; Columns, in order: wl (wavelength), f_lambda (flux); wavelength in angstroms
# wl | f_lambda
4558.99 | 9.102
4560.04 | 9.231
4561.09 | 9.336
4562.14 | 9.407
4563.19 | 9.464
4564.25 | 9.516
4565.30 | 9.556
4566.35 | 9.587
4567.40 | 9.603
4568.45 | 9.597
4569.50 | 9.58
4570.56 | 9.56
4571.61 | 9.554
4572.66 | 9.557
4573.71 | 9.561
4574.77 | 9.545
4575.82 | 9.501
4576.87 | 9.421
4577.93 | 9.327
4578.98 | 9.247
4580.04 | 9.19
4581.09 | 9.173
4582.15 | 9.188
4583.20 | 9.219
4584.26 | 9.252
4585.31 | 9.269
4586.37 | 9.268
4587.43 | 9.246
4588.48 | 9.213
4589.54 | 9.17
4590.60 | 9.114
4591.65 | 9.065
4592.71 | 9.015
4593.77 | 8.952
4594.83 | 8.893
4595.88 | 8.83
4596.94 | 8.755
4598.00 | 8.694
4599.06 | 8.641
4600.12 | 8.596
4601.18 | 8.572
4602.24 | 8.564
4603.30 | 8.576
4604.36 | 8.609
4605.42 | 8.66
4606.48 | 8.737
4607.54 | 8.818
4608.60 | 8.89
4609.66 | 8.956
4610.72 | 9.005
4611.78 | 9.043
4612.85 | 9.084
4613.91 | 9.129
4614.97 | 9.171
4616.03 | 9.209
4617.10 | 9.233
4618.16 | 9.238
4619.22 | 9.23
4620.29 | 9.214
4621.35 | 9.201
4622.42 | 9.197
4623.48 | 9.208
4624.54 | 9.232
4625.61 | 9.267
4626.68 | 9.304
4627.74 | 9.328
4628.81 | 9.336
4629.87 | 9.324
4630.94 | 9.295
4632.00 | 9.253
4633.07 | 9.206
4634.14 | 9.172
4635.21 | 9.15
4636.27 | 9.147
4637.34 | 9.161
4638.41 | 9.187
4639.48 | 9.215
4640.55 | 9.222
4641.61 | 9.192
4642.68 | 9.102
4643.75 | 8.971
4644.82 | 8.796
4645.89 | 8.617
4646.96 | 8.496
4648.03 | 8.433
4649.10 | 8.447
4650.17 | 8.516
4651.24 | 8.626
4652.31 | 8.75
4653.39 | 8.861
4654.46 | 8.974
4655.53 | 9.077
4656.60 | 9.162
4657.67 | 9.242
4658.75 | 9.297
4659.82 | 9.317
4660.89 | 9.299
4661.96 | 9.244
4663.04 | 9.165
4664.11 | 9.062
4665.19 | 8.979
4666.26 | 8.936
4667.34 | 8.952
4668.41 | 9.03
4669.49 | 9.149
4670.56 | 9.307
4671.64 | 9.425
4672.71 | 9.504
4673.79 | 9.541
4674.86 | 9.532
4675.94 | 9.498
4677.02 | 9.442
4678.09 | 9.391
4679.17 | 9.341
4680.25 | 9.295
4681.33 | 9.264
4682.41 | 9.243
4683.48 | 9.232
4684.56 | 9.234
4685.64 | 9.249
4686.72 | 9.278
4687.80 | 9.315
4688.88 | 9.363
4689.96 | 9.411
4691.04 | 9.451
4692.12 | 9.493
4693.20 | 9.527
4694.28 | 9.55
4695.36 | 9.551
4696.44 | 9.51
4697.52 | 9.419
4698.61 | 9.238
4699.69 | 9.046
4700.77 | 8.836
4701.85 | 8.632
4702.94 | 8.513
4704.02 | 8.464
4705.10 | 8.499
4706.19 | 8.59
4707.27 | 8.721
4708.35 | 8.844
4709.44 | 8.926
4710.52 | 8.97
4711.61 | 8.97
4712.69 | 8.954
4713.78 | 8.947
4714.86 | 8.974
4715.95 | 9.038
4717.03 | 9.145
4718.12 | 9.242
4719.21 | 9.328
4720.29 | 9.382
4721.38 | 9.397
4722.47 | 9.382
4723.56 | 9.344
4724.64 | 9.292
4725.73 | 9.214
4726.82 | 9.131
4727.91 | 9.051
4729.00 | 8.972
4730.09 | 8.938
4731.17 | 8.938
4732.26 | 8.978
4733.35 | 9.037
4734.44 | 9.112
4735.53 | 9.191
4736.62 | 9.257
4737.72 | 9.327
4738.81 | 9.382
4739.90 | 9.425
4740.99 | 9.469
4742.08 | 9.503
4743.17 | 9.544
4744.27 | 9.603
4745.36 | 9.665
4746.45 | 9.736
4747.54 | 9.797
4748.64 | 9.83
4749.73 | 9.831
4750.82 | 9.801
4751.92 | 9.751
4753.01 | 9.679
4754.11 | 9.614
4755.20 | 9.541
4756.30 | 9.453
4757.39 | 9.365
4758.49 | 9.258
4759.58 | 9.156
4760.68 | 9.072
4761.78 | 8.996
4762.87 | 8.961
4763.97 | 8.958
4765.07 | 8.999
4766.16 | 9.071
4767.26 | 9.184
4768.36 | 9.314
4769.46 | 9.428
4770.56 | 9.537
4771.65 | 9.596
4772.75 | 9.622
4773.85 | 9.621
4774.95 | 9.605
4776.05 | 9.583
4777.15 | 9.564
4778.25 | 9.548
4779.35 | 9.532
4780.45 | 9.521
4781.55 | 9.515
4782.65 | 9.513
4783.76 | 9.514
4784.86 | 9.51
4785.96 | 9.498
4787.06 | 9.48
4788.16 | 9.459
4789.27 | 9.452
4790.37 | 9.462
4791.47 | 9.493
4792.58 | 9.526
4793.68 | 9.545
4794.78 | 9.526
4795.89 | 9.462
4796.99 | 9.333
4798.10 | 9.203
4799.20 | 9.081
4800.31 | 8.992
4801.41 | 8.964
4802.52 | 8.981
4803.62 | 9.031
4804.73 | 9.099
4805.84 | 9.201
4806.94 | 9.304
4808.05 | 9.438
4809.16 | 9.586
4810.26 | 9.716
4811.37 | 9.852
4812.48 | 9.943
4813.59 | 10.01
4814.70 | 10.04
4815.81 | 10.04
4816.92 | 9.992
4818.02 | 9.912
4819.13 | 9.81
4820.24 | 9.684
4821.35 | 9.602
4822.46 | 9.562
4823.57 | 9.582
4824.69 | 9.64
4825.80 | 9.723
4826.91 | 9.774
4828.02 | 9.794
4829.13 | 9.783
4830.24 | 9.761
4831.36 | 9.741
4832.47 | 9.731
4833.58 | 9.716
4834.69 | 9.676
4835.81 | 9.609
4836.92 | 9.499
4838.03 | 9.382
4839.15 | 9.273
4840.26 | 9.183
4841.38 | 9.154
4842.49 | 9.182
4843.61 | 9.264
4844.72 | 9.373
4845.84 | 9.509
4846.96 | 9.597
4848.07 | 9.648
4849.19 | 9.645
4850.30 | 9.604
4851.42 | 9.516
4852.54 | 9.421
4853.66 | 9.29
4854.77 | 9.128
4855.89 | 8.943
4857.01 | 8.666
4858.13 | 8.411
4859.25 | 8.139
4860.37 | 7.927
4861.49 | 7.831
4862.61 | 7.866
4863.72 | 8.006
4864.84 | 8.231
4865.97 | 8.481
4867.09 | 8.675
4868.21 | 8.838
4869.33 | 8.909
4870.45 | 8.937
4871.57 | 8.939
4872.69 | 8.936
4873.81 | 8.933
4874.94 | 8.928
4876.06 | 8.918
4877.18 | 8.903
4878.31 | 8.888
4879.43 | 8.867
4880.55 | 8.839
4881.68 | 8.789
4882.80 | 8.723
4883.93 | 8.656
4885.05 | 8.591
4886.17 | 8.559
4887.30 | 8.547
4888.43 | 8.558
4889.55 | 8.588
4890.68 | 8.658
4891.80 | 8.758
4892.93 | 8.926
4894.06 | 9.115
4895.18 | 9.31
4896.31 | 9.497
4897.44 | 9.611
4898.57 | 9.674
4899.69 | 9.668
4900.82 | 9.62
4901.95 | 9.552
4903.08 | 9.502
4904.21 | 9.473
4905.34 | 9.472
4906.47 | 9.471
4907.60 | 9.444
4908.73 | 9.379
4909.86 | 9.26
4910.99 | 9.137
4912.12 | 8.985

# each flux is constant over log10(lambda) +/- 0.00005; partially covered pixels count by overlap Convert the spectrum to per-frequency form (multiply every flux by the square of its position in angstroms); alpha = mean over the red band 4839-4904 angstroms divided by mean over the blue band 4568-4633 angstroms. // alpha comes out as 1.10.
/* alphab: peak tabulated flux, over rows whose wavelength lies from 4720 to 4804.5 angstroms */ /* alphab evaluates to 9.831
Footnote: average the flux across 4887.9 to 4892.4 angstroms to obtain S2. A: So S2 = 8.65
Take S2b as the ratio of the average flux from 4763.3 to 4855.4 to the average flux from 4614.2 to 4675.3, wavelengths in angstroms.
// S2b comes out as 1.04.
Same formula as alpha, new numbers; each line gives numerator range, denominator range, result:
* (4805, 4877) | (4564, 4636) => 1.12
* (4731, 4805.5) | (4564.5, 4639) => 1.10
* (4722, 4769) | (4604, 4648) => 1.08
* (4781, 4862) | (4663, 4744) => 1.08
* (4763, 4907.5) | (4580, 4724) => 1.10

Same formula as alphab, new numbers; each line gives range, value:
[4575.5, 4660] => 9.501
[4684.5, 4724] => 9.551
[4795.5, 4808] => 9.462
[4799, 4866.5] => 10.04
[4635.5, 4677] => 9.541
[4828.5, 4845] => 9.783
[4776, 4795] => 9.583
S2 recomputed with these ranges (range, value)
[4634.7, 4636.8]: 9.18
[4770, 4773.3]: 9.6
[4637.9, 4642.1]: 9.22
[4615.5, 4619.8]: 9.22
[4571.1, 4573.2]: 9.58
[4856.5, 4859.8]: 8.4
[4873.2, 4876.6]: 8.92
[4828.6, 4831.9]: 9.75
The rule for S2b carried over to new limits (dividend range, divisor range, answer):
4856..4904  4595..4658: 0.98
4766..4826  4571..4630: 1.04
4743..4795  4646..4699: 1.03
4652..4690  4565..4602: 1.00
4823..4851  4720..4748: 1.03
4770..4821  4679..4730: 1.04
